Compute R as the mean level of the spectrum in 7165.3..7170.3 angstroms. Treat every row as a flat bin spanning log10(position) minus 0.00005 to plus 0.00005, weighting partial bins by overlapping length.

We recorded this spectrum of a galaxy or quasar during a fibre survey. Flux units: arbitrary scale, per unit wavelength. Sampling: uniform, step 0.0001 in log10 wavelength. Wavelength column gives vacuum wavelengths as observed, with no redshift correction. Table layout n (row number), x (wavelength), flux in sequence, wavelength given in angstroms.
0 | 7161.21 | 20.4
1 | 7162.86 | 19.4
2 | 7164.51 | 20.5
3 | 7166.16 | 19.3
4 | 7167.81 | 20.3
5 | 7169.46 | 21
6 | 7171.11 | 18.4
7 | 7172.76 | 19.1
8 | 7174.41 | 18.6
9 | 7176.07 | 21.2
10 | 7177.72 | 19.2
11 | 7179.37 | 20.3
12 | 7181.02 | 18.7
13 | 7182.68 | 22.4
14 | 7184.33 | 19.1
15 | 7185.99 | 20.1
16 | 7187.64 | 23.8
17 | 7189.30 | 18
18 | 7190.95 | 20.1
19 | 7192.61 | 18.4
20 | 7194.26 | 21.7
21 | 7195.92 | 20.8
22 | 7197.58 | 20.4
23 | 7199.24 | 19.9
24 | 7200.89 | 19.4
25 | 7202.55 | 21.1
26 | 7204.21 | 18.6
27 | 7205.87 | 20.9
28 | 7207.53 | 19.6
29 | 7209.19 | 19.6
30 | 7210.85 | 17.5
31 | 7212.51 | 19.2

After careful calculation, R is 20.2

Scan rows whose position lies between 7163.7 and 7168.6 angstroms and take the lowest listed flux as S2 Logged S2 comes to 19.3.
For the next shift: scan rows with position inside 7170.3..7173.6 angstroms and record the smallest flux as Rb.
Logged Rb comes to 18.4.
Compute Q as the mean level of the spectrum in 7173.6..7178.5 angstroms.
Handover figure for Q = 19.7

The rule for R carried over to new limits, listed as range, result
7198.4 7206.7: 20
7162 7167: 19.7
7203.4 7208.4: 19.7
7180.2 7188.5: 20.8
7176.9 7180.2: 19.8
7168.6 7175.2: 19.3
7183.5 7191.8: 20.2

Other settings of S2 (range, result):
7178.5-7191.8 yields 18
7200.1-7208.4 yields 18.6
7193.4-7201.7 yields 19.4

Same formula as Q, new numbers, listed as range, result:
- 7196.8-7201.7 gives 19.9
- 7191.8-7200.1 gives 20.3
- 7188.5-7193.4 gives 18.8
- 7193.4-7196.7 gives 21.2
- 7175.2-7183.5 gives 20.3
